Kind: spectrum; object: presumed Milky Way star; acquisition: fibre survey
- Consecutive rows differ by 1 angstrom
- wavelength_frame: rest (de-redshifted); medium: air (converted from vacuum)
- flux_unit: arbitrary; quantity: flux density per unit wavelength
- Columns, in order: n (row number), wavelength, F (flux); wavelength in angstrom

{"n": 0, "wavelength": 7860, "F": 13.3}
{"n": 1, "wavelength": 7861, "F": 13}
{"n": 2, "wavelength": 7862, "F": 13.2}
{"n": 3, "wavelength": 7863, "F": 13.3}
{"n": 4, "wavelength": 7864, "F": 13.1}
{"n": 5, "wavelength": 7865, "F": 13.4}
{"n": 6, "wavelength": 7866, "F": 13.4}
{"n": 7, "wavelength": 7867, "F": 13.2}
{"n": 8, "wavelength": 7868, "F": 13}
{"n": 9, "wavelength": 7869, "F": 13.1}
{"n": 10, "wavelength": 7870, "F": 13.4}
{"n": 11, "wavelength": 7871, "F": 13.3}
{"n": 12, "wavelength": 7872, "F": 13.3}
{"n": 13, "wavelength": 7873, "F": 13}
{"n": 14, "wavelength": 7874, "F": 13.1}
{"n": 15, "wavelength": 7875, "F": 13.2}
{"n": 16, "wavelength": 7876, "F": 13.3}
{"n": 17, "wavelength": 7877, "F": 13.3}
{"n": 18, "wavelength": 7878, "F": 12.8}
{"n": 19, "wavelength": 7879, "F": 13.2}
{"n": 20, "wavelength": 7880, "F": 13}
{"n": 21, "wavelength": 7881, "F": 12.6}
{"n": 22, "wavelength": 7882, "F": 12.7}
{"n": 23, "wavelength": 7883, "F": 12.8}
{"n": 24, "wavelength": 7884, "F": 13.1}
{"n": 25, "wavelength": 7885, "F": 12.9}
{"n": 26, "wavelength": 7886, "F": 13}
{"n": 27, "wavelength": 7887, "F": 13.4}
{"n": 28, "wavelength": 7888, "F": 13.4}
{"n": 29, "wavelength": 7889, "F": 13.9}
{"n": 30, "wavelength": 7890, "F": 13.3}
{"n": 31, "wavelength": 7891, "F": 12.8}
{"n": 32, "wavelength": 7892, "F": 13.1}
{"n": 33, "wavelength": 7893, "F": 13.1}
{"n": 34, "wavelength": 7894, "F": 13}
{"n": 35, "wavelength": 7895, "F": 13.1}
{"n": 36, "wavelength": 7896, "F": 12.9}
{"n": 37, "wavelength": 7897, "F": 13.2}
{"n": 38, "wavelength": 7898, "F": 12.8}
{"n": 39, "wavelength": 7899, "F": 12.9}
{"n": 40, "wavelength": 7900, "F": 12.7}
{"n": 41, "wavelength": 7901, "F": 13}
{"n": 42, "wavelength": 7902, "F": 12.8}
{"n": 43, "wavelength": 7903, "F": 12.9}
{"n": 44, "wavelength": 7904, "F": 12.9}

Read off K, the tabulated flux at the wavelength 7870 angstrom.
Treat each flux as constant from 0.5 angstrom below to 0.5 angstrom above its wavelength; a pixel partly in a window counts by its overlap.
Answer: 13.4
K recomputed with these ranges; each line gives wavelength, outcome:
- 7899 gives 12.9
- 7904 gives 12.9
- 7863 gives 13.3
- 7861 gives 13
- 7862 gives 13.2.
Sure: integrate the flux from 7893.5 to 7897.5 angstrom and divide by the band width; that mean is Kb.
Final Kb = 13.1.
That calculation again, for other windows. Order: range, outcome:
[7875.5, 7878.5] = 13.1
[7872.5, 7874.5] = 13.1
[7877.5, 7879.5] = 13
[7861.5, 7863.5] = 13.2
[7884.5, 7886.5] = 12.9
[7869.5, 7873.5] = 13.2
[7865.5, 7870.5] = 13.2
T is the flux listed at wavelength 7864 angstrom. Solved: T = 13.1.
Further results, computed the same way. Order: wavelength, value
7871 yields 13.3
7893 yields 13.1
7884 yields 13.1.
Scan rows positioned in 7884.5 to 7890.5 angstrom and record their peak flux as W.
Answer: 13.9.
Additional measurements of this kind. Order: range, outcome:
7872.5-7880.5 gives 13.3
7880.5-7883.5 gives 12.8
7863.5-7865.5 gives 13.4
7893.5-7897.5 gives 13.2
